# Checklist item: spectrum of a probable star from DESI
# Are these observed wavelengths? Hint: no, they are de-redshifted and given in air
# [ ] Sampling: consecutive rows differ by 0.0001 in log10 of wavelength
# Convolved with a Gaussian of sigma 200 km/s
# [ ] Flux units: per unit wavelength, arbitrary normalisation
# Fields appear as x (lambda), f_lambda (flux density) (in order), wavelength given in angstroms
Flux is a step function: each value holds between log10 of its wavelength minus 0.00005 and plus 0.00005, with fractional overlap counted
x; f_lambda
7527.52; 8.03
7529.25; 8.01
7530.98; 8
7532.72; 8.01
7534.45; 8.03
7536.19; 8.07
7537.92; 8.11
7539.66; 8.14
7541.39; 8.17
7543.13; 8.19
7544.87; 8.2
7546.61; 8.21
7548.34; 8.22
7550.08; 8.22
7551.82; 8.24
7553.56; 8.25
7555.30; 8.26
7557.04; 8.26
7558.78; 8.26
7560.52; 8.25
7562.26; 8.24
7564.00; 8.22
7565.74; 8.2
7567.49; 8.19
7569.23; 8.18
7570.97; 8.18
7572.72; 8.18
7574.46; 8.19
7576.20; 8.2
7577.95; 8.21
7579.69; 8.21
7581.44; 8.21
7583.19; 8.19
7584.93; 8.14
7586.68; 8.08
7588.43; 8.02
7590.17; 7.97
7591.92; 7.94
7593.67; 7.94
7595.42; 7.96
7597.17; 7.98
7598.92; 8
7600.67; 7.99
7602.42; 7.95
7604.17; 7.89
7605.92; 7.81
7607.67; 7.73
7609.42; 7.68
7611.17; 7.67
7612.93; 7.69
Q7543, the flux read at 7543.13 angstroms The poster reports 8.19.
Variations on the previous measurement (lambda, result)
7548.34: 8.22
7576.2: 8.2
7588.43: 8.02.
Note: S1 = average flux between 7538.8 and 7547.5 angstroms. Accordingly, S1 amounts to 8.19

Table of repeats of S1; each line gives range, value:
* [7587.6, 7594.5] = 7.97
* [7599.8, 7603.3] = 7.97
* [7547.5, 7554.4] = 8.23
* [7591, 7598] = 7.95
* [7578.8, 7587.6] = 8.16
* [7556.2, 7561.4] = 8.26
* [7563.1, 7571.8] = 8.2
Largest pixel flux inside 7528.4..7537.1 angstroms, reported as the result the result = 8.07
